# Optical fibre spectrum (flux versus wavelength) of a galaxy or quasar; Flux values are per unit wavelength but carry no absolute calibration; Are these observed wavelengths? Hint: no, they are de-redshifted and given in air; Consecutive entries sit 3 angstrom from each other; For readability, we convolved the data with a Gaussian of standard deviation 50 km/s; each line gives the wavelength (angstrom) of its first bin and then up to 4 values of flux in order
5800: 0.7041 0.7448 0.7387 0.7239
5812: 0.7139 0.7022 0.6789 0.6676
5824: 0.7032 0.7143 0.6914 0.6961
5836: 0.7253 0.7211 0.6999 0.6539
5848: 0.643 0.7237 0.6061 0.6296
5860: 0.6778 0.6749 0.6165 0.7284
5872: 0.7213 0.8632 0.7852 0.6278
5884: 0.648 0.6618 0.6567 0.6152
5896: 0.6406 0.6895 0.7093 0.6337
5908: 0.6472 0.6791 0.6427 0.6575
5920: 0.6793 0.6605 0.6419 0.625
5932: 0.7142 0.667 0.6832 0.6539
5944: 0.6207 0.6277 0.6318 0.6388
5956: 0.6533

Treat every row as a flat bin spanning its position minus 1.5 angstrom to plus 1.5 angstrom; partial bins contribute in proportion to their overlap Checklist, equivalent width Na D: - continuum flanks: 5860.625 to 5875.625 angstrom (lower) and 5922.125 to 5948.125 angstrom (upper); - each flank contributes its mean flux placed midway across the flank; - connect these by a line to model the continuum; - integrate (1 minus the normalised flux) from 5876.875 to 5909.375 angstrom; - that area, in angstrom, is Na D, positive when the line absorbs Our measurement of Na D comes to 1.2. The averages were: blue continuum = 0.71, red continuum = 0.655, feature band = 0.664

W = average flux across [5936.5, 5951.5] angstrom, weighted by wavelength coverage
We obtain 0.643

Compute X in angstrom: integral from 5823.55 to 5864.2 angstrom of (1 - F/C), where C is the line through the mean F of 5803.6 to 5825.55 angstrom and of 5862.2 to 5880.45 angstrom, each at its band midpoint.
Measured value 2.0 angstrom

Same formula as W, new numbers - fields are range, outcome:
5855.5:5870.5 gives 0.665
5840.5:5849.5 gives 0.666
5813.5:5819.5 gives 0.691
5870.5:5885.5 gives 0.729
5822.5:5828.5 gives 0.709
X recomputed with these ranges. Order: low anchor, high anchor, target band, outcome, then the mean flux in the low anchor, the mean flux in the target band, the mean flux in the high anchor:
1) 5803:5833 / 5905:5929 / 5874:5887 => -0.9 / 0.705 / 0.718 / 0.655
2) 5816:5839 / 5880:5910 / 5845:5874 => 0.2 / 0.698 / 0.672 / 0.654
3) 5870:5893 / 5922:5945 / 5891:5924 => 1.0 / 0.703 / 0.659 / 0.659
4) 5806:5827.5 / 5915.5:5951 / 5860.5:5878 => -1.1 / 0.703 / 0.724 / 0.656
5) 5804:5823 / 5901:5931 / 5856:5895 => -0.5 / 0.705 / 0.685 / 0.658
